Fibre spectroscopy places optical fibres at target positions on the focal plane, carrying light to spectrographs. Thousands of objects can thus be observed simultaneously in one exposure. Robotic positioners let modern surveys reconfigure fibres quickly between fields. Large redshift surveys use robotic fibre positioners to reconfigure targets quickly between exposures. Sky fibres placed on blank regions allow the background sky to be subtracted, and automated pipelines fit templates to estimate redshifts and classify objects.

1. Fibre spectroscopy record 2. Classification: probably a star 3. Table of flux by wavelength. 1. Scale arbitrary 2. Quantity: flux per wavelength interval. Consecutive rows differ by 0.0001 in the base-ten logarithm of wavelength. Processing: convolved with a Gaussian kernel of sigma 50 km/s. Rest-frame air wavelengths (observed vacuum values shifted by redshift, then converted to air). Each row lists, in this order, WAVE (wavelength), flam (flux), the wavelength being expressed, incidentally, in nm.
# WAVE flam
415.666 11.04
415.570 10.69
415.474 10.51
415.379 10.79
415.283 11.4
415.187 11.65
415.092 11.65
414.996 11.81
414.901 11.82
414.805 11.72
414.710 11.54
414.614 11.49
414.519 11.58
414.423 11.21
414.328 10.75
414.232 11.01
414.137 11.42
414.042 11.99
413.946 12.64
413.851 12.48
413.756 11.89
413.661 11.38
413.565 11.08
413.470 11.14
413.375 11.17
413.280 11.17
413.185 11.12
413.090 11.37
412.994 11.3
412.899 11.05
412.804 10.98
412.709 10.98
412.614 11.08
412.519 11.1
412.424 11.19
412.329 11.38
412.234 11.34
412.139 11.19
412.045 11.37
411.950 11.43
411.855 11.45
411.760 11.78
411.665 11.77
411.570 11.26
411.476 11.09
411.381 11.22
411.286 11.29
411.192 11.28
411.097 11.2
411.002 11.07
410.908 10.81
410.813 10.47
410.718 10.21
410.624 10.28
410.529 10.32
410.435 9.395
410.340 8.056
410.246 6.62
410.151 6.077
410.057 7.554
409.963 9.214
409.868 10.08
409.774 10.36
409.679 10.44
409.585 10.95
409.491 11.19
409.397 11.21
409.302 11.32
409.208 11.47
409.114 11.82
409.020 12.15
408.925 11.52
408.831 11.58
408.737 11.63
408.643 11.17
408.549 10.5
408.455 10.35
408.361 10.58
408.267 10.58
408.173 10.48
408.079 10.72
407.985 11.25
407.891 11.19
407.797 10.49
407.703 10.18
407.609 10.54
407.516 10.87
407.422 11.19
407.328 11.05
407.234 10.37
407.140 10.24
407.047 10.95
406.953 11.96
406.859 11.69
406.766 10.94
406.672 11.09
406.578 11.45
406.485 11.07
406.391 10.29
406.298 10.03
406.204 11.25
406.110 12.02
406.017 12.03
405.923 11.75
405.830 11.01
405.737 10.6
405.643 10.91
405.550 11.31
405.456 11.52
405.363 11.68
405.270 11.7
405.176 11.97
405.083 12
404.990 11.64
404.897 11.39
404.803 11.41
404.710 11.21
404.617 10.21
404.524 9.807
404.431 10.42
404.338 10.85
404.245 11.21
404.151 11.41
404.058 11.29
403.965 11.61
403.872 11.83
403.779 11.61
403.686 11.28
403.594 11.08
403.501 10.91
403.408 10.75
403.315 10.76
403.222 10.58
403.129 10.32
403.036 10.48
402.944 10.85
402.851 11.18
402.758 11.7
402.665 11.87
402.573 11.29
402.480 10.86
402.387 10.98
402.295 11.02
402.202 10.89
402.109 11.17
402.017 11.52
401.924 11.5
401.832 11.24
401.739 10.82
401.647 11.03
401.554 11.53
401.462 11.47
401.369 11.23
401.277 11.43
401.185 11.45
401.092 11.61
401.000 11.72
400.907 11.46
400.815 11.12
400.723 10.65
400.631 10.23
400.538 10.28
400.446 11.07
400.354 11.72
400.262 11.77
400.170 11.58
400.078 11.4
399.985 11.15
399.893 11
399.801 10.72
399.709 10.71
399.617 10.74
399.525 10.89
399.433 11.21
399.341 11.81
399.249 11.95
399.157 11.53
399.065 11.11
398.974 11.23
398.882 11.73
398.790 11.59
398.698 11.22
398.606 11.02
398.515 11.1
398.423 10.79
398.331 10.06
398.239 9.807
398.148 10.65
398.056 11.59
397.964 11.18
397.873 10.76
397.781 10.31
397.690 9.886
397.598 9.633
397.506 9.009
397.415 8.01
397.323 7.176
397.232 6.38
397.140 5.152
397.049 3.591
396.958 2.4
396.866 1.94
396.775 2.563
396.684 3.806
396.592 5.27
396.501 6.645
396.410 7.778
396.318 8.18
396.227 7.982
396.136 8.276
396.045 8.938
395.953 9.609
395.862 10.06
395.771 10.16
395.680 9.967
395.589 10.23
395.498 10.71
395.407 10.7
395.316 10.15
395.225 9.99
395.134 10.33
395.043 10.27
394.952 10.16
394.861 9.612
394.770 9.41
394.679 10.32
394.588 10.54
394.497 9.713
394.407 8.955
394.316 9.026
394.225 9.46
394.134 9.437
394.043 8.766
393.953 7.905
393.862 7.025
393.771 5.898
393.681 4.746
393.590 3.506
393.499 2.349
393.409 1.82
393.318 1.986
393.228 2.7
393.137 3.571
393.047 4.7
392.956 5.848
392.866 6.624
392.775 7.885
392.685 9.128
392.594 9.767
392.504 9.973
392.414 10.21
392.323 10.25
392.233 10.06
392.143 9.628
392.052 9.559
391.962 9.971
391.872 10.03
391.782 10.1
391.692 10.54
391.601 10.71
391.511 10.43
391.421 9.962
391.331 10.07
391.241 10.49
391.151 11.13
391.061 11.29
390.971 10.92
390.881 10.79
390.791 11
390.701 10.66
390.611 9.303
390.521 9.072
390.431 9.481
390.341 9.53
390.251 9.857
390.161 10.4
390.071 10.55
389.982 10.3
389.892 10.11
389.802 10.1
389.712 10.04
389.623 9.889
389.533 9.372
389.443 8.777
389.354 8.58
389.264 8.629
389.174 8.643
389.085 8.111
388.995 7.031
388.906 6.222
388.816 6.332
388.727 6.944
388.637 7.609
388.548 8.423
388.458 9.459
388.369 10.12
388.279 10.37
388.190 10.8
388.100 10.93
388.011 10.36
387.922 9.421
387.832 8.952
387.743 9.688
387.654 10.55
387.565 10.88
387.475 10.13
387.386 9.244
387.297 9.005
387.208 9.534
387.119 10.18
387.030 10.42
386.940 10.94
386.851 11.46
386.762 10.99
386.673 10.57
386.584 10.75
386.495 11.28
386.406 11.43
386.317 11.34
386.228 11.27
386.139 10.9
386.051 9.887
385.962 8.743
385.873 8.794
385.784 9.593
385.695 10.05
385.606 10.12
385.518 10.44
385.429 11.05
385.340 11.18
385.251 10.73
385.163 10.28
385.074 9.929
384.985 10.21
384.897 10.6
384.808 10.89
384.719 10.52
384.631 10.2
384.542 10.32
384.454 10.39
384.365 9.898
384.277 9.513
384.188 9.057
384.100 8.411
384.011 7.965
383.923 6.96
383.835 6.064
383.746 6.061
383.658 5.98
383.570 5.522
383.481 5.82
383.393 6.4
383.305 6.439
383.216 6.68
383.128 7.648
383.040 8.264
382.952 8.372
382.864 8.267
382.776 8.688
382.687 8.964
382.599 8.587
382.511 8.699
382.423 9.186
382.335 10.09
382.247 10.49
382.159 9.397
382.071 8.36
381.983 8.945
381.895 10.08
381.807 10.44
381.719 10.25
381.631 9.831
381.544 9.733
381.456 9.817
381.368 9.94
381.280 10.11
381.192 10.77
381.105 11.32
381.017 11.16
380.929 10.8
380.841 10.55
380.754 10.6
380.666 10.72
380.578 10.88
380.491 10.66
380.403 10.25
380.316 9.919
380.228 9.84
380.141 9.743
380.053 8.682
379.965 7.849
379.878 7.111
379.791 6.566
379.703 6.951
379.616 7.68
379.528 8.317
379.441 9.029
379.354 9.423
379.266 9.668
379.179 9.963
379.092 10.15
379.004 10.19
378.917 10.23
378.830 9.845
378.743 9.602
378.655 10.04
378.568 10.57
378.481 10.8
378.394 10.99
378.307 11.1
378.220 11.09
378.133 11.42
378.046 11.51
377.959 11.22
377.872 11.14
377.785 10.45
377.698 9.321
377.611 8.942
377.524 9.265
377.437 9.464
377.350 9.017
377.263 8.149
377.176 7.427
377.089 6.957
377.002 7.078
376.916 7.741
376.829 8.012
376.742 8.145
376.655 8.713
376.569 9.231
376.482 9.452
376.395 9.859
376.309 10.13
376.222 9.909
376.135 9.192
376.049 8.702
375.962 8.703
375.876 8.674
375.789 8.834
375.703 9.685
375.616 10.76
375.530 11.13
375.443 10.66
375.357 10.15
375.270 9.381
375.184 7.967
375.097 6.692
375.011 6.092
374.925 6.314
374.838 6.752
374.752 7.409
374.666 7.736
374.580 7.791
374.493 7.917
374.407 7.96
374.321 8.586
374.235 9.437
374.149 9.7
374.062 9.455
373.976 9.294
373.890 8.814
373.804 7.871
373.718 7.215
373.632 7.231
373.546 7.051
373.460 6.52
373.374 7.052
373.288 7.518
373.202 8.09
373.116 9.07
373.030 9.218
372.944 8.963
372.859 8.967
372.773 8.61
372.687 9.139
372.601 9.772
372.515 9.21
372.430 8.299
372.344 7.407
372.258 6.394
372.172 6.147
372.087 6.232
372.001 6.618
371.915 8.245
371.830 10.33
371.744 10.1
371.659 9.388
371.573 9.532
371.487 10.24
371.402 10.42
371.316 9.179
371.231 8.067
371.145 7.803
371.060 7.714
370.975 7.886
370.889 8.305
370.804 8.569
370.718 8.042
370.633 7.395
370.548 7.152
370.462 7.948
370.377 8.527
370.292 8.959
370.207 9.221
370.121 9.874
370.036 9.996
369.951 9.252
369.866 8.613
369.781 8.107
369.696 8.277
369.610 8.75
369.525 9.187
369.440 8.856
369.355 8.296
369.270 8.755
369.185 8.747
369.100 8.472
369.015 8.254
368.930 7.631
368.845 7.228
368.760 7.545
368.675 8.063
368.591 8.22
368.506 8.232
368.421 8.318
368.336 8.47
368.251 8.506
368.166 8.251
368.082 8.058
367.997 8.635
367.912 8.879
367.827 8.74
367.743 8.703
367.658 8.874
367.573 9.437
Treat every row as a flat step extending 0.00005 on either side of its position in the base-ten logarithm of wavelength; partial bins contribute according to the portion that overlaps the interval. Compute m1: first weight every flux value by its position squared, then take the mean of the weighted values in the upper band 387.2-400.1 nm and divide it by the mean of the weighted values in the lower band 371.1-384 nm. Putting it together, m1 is 1.11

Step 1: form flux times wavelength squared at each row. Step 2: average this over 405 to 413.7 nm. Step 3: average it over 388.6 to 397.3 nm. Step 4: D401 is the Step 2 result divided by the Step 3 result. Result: 1.4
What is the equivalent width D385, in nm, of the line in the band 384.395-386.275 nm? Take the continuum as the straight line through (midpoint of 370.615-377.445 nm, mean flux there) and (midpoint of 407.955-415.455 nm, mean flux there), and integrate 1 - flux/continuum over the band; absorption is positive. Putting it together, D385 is -0.22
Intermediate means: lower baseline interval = 8.46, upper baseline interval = 11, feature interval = 10.3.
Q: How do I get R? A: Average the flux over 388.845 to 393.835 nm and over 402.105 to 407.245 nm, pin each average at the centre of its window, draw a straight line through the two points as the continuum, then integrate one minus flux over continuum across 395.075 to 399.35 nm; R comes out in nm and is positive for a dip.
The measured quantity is 0.31 nm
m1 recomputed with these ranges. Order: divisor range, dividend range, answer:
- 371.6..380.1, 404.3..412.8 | 1.46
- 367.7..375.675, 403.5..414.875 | 1.58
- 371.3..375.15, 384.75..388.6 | 1.34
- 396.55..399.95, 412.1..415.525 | 1.33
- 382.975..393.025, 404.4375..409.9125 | 1.29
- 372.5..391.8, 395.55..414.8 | 1.28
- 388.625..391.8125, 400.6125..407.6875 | 1.25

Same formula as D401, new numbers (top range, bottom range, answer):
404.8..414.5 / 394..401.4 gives 1.20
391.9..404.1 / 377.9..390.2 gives 1.08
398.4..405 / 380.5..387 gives 1.28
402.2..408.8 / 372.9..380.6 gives 1.43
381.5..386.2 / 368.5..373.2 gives 1.14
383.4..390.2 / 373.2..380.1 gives 1.12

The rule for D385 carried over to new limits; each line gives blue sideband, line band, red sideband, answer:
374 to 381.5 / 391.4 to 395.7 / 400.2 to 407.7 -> 0.83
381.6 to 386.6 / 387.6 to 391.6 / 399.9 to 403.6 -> 0.10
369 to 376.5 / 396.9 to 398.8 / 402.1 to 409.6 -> 0.27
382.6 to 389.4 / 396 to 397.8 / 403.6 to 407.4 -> 0.65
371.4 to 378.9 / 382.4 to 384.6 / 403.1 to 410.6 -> 0.34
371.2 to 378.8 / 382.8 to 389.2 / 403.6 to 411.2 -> 0.17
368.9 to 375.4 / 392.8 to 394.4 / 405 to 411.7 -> 0.67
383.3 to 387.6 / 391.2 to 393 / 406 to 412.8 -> 0.06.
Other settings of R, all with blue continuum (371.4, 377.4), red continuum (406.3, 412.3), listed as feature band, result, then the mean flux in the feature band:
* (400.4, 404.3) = -0.337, 11.1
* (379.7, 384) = 0.034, 8.88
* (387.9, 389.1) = 0.083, 8.72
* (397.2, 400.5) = -0.206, 10.7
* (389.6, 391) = -0.092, 10.1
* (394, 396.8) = 0.238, 8.98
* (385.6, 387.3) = -0.212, 10.4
